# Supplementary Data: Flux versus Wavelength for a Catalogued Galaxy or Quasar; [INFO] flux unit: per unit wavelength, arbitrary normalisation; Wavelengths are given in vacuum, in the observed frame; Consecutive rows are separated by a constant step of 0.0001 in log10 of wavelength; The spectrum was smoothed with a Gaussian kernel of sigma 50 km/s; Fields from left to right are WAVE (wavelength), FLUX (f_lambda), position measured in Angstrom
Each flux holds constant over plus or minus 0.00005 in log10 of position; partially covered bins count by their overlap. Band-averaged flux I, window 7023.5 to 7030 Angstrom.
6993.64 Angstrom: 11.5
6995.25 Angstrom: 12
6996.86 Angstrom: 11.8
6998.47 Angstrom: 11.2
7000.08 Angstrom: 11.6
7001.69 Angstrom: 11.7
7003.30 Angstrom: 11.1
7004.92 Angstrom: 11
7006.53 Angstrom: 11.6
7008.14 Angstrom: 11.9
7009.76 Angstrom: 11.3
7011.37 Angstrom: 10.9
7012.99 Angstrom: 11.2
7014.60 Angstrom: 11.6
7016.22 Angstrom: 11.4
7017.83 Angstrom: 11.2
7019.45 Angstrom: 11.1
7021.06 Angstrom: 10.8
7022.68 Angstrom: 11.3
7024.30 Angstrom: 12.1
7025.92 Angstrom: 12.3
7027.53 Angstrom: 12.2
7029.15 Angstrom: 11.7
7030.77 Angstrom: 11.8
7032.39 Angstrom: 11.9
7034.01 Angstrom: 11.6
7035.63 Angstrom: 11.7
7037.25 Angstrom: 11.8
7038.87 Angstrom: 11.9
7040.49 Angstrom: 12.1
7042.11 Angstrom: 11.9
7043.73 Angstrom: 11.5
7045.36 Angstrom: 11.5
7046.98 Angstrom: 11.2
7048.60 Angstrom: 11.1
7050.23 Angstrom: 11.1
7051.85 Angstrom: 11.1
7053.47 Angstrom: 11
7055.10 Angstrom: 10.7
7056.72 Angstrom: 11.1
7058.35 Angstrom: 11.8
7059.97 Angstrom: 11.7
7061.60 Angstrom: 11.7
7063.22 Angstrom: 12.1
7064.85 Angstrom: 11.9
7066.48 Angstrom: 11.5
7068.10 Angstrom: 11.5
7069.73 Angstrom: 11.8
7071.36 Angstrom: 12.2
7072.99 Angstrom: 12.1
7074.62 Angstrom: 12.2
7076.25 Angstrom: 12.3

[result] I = 12.1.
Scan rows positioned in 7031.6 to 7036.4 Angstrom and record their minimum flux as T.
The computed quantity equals 11.6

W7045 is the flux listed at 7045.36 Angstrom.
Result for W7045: 11.5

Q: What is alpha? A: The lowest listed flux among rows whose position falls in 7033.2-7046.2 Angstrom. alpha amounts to 11.5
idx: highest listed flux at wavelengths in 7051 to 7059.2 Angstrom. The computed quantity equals 11.8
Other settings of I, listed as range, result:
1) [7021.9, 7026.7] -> 11.9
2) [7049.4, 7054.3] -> 11.1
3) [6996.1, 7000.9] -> 11.5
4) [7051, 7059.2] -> 11.2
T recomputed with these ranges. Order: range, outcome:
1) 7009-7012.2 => 10.9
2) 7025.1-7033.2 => 11.7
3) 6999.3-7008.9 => 11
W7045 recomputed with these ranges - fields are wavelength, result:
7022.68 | 11.3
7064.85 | 11.9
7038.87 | 11.9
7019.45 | 11.1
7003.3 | 11.1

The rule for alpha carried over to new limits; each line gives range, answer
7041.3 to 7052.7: 11.1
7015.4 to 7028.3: 10.8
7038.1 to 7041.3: 11.9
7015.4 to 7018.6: 11.2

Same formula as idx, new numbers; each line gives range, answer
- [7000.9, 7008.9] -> 11.9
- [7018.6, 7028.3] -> 12.3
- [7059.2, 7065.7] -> 12.1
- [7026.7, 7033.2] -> 12.2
